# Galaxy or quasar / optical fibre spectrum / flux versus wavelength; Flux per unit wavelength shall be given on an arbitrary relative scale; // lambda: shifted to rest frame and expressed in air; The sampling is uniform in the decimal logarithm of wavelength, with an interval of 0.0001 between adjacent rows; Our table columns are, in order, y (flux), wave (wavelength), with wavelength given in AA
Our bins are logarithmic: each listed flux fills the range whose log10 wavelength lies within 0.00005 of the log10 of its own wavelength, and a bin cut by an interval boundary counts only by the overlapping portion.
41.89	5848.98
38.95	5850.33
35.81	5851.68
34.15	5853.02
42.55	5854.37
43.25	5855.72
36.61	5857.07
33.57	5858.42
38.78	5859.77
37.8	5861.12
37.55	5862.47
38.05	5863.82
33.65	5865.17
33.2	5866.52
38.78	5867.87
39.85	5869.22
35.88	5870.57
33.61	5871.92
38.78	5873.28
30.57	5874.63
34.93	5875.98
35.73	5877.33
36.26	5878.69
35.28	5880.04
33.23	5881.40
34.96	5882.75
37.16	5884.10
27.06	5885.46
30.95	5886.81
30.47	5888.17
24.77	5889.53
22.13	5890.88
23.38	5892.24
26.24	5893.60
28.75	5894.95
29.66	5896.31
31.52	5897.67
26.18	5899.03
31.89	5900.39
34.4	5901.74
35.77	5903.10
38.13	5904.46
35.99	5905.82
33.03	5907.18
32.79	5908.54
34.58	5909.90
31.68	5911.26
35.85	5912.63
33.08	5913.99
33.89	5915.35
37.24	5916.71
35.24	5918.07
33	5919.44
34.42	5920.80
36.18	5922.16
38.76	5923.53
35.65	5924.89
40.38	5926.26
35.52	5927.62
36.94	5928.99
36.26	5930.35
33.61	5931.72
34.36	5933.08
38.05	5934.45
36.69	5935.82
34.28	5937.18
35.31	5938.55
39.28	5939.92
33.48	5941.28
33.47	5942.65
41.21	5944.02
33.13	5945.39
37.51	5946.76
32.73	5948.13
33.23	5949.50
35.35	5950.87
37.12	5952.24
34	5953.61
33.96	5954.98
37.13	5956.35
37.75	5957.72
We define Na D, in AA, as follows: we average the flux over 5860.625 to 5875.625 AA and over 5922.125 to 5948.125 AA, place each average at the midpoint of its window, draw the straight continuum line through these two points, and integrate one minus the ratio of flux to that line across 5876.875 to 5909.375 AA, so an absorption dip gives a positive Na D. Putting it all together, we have 4.2 AA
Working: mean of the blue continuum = 36.1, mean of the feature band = 31.5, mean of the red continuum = 36.2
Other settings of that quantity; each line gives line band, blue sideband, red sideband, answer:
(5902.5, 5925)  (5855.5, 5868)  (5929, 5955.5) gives 0.60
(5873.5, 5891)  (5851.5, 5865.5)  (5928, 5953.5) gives 2.24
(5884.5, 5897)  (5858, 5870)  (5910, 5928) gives 3.07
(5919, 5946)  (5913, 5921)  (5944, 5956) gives -0.95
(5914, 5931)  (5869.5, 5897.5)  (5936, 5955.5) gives -1.03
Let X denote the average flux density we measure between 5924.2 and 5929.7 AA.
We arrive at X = 37.1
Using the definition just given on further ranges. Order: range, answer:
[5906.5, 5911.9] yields 33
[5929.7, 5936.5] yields 35.8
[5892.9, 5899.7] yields 28.4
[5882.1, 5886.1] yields 33.1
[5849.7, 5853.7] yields 36.3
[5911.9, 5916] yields 34.2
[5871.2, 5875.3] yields 34.3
